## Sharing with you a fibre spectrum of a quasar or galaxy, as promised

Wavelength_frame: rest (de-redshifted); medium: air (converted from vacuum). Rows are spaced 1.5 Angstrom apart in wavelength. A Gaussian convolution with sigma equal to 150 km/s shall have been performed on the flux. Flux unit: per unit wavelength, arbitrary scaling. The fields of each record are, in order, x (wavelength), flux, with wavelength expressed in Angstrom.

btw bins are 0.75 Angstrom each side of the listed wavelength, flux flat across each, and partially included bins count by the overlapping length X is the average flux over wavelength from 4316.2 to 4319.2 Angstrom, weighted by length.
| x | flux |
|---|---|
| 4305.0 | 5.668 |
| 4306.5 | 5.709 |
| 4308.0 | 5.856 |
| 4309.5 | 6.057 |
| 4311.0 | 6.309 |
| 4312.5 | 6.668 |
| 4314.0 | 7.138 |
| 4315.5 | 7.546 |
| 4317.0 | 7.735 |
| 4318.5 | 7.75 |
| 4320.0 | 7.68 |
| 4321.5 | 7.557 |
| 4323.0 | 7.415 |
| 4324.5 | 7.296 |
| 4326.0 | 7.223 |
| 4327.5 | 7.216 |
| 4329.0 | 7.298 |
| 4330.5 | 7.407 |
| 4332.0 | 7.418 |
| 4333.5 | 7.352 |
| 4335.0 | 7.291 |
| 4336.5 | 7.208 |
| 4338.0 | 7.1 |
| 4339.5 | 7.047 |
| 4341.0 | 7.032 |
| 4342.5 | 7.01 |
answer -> 7.74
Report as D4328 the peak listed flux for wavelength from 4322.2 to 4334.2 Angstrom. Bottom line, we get 7.418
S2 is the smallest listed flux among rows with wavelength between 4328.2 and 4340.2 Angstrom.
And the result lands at 7.047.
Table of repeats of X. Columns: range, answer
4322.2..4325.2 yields 7.36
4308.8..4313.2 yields 6.34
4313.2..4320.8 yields 7.56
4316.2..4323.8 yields 7.62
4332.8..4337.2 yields 7.28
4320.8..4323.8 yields 7.48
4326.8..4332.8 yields 7.34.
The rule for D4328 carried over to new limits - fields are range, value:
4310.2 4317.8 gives 7.735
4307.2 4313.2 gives 6.668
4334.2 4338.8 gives 7.291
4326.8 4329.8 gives 7.298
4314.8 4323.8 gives 7.75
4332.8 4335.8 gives 7.352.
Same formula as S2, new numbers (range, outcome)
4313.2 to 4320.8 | 7.138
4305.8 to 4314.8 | 5.709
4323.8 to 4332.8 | 7.216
